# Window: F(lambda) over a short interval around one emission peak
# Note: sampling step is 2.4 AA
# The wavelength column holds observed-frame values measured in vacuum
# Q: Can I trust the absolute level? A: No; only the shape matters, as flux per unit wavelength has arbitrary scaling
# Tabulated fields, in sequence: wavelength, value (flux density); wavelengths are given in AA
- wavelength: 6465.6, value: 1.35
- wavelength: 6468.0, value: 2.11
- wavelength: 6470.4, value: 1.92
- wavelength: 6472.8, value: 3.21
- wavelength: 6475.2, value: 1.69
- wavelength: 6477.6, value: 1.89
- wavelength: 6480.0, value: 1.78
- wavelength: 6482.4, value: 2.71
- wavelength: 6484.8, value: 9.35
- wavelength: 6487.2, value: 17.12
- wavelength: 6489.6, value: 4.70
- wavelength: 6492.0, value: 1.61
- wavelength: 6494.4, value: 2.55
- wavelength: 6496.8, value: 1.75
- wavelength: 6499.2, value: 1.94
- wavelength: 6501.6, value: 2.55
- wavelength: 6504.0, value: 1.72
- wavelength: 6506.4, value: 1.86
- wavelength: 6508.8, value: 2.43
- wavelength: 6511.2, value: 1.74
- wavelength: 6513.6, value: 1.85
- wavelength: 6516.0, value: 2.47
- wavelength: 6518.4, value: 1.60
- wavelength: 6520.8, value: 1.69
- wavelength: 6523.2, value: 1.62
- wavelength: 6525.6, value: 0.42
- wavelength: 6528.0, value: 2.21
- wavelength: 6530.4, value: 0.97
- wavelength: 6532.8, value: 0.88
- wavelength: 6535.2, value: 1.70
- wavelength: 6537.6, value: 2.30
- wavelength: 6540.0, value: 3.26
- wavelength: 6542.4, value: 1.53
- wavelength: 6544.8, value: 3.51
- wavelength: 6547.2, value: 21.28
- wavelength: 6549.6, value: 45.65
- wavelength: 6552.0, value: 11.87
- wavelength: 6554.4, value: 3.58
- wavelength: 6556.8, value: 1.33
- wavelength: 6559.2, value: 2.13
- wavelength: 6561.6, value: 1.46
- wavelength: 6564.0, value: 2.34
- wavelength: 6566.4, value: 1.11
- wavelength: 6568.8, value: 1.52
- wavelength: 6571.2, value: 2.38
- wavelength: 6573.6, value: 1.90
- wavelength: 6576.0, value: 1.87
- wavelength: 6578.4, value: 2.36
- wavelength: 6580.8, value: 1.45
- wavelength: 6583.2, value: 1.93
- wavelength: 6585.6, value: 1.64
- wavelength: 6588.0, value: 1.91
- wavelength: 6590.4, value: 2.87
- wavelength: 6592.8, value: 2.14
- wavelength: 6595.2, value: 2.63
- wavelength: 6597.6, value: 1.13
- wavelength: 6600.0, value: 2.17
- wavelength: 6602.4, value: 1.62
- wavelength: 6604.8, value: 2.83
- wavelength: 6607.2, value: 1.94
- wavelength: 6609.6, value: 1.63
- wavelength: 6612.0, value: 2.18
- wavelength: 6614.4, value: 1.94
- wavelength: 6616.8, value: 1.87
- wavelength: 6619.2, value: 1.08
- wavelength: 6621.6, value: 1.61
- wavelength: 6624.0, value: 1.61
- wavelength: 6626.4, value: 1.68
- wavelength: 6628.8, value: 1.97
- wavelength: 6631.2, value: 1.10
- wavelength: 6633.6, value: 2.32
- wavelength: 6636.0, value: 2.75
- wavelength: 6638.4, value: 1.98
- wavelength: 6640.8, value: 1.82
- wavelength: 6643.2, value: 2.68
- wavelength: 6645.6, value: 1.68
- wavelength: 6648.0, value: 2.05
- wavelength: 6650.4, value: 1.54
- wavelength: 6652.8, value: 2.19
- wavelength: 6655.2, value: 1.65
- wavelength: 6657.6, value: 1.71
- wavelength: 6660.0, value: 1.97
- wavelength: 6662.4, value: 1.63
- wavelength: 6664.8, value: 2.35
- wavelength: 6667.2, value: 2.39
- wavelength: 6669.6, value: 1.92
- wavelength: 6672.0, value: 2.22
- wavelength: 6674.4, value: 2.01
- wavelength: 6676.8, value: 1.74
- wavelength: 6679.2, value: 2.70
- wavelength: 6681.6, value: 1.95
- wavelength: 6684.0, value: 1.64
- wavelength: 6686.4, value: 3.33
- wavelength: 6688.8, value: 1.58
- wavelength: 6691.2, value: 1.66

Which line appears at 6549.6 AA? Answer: [O III] 5007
